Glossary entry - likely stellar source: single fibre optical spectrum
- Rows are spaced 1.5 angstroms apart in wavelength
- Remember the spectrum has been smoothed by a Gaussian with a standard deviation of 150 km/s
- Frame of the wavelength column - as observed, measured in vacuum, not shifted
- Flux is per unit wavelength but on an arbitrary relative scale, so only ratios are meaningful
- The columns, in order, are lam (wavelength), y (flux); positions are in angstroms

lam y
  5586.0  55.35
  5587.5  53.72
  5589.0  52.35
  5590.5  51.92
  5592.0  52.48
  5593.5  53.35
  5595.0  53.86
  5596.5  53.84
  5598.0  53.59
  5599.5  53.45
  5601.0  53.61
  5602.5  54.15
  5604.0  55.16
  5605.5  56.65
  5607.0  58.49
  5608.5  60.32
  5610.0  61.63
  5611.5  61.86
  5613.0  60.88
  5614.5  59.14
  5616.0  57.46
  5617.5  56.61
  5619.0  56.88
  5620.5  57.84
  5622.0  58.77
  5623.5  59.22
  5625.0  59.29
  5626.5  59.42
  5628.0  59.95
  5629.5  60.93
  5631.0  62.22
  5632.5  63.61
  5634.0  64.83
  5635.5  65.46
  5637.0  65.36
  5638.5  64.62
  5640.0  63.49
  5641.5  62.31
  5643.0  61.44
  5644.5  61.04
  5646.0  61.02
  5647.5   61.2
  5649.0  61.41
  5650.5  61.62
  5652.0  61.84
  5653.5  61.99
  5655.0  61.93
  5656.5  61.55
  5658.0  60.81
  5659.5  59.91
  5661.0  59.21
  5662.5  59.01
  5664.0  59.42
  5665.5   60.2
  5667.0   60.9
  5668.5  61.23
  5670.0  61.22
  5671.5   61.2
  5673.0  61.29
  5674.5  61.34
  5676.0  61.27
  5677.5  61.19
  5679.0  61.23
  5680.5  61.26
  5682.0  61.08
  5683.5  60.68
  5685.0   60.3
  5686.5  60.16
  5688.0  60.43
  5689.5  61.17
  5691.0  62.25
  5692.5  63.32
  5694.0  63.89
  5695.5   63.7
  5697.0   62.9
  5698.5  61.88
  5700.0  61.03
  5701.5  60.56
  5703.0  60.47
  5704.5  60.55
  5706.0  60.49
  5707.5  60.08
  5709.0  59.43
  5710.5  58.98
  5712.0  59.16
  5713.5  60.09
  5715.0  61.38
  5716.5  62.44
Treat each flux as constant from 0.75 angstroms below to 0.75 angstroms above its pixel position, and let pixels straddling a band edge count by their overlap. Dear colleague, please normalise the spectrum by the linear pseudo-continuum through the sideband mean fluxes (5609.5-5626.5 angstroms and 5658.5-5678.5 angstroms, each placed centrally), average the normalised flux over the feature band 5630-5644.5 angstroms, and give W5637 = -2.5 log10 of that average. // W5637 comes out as -0.069 mag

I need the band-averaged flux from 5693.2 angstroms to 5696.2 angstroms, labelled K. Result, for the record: 63.8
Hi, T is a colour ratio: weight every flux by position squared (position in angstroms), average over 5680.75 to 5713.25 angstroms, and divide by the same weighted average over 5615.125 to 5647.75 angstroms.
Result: 1.02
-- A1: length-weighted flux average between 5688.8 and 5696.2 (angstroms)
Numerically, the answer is 62.9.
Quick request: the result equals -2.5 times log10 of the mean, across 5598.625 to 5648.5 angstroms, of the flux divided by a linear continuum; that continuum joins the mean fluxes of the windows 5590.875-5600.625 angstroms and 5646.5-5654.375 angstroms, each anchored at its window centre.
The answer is -0.04 mag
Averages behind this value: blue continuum 53.4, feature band 59.9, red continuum 61.6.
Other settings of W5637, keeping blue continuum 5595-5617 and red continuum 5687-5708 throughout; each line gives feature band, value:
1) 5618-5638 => -0.053 mag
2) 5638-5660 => -0.046 mag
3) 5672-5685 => -0.008 mag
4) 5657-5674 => -0.007 mag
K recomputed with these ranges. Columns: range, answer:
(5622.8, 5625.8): 59.3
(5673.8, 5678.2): 61.3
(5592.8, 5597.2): 53.7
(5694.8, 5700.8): 62.4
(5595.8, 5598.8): 53.7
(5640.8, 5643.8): 61.9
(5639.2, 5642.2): 62.9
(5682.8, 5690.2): 60.5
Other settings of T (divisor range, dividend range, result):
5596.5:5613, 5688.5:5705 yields 1.12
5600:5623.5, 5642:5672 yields 1.07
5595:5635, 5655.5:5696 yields 1.07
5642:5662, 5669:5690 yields 1.01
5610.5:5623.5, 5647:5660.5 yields 1.06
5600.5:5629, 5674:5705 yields 1.08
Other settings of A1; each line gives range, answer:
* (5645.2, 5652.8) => 61.4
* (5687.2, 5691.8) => 61.3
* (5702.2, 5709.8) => 60.2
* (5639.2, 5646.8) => 61.9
